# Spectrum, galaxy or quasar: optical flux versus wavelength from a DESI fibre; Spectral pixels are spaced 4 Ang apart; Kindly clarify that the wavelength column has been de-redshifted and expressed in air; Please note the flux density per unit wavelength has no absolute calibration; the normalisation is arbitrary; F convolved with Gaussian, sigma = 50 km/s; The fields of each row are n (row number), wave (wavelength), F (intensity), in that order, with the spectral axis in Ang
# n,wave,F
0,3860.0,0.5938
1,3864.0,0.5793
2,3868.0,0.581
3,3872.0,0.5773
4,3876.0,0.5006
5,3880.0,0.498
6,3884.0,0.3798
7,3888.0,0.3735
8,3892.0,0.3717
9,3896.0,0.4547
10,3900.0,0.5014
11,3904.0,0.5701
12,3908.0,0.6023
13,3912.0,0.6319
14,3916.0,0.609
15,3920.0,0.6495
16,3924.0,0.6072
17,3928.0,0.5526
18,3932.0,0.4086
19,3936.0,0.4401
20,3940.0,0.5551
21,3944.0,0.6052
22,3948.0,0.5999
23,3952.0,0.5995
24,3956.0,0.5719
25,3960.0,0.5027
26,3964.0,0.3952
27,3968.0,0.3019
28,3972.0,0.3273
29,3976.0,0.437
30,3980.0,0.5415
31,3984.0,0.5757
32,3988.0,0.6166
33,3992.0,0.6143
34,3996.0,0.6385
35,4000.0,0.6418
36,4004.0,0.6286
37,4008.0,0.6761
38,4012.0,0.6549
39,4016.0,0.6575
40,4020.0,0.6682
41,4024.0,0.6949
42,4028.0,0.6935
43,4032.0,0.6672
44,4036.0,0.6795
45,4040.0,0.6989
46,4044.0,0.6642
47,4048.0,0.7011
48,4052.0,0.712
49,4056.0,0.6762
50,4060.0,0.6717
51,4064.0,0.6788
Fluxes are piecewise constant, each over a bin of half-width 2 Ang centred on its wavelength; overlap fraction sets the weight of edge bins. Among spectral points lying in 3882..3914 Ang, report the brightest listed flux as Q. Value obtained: 0.6319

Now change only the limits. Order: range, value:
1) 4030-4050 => 0.7011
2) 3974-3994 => 0.6166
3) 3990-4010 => 0.6761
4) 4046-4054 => 0.712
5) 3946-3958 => 0.5999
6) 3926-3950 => 0.6052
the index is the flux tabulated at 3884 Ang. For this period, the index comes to 0.3798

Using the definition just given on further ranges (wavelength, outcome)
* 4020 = 0.6682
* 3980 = 0.5415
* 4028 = 0.6935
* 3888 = 0.3735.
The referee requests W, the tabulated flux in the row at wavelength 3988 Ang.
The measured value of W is 0.6166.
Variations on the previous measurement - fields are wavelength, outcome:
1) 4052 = 0.712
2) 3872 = 0.5773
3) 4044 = 0.6642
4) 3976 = 0.437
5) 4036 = 0.6795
